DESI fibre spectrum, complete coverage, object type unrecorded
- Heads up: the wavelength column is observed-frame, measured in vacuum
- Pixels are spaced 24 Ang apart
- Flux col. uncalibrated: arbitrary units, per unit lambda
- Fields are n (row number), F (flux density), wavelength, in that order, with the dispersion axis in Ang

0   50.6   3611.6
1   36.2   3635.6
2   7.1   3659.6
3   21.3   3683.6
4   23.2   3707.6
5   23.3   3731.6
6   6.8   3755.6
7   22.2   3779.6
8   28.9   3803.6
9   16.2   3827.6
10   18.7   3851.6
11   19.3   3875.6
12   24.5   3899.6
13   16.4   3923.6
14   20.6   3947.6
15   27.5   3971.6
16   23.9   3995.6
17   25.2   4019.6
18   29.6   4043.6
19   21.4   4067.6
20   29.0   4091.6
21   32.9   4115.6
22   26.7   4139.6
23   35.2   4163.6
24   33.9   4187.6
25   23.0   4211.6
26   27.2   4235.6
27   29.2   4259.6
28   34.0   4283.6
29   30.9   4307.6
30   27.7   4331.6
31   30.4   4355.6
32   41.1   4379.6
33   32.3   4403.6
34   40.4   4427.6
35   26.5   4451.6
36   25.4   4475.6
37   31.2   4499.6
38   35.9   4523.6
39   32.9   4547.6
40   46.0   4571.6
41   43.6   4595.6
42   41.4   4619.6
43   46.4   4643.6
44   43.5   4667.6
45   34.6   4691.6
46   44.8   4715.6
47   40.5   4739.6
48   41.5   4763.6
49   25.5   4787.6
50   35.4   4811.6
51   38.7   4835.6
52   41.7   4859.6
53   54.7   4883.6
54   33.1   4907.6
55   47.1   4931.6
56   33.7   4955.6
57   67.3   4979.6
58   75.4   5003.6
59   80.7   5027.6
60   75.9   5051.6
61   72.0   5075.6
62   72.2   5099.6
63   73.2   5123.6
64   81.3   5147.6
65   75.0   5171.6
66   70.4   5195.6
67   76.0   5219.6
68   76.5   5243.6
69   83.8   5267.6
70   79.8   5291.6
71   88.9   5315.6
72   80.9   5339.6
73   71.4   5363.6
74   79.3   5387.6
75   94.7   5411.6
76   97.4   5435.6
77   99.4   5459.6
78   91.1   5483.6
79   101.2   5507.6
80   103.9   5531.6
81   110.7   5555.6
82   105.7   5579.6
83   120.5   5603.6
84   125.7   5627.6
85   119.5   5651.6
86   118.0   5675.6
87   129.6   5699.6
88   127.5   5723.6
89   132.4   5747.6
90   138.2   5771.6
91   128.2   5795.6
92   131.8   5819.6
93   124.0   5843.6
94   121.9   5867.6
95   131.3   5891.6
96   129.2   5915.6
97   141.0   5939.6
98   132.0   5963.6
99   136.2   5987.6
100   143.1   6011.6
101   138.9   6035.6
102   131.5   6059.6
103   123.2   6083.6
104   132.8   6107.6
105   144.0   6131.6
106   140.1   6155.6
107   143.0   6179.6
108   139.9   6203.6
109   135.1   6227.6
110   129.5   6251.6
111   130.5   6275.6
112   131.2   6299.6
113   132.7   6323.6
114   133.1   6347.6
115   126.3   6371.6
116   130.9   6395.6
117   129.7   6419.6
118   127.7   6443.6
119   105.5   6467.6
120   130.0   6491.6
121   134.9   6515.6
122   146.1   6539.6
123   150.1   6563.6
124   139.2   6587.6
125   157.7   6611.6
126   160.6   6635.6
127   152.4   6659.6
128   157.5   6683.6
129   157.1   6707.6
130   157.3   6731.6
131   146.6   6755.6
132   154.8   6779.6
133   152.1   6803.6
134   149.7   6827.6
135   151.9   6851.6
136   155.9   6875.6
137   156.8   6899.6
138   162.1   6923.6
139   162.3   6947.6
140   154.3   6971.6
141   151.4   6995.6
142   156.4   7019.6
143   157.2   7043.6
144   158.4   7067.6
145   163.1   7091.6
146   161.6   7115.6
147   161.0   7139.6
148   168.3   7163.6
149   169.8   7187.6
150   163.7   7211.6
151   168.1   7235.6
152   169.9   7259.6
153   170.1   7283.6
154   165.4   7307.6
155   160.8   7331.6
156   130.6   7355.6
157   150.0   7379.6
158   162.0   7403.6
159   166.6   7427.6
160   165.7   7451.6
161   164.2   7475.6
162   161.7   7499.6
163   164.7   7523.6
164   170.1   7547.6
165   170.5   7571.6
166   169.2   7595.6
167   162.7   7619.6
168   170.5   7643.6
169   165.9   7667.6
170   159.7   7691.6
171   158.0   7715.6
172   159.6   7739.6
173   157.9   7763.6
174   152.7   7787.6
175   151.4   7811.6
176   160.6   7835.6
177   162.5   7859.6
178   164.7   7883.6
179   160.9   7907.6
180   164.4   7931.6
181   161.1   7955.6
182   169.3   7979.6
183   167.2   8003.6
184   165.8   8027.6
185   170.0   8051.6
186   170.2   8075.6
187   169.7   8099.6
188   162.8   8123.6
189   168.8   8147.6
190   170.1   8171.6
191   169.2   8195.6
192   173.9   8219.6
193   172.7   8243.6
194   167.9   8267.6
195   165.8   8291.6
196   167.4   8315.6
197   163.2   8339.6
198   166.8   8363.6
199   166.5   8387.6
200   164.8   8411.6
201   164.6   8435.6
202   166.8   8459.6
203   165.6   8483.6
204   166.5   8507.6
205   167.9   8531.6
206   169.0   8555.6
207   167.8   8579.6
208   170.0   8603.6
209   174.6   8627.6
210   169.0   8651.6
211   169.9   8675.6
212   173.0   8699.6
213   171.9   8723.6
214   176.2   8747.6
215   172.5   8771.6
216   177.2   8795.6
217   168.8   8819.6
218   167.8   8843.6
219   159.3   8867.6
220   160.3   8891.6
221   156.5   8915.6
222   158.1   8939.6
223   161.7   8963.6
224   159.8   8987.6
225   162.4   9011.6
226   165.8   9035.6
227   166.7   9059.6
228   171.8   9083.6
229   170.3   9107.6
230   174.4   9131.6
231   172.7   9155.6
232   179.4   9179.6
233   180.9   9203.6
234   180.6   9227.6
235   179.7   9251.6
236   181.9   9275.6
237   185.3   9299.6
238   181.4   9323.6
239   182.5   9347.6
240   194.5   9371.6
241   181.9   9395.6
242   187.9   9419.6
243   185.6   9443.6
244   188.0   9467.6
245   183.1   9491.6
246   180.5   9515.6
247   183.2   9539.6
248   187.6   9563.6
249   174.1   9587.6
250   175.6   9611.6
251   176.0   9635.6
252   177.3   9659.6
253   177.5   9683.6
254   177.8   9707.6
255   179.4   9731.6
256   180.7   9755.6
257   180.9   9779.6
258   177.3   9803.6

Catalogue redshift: 0.25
